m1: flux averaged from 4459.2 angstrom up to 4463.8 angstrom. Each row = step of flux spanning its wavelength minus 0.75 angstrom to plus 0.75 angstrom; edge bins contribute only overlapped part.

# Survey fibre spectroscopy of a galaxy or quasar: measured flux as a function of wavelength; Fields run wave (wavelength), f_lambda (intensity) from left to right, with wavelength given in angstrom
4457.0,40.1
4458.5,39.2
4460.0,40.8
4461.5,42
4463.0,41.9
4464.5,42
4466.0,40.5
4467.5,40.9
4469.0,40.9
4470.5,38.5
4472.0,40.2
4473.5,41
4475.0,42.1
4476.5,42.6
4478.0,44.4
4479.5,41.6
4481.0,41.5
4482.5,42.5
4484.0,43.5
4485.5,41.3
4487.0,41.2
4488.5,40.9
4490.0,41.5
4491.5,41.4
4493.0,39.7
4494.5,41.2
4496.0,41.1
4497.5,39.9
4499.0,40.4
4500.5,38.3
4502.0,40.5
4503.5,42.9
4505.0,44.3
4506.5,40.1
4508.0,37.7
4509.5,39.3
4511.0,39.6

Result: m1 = 41.5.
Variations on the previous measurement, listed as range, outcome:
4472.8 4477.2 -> 41.9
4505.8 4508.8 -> 38.9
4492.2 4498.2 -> 40.5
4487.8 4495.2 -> 40.9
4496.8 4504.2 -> 40.4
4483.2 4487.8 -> 42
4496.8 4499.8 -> 40.1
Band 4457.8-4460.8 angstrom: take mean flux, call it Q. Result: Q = 40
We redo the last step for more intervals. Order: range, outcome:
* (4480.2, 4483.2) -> 42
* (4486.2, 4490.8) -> 41.2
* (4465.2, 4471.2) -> 40.2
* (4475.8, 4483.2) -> 42.5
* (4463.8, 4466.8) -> 41.2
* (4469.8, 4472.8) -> 39.4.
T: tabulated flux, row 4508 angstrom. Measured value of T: 37.7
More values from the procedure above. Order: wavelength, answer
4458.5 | 39.2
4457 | 40.1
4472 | 40.2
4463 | 41.9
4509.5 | 39.3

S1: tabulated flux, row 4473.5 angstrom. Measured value 41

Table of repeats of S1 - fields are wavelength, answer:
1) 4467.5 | 40.9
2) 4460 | 40.8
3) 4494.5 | 41.2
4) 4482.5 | 42.5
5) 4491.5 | 41.4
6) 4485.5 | 41.3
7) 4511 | 39.6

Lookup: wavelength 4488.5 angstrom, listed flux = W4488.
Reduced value 40.9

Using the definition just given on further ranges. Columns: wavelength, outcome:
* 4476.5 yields 42.6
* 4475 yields 42.1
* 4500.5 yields 38.3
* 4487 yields 41.2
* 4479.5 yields 41.6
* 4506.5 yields 40.1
